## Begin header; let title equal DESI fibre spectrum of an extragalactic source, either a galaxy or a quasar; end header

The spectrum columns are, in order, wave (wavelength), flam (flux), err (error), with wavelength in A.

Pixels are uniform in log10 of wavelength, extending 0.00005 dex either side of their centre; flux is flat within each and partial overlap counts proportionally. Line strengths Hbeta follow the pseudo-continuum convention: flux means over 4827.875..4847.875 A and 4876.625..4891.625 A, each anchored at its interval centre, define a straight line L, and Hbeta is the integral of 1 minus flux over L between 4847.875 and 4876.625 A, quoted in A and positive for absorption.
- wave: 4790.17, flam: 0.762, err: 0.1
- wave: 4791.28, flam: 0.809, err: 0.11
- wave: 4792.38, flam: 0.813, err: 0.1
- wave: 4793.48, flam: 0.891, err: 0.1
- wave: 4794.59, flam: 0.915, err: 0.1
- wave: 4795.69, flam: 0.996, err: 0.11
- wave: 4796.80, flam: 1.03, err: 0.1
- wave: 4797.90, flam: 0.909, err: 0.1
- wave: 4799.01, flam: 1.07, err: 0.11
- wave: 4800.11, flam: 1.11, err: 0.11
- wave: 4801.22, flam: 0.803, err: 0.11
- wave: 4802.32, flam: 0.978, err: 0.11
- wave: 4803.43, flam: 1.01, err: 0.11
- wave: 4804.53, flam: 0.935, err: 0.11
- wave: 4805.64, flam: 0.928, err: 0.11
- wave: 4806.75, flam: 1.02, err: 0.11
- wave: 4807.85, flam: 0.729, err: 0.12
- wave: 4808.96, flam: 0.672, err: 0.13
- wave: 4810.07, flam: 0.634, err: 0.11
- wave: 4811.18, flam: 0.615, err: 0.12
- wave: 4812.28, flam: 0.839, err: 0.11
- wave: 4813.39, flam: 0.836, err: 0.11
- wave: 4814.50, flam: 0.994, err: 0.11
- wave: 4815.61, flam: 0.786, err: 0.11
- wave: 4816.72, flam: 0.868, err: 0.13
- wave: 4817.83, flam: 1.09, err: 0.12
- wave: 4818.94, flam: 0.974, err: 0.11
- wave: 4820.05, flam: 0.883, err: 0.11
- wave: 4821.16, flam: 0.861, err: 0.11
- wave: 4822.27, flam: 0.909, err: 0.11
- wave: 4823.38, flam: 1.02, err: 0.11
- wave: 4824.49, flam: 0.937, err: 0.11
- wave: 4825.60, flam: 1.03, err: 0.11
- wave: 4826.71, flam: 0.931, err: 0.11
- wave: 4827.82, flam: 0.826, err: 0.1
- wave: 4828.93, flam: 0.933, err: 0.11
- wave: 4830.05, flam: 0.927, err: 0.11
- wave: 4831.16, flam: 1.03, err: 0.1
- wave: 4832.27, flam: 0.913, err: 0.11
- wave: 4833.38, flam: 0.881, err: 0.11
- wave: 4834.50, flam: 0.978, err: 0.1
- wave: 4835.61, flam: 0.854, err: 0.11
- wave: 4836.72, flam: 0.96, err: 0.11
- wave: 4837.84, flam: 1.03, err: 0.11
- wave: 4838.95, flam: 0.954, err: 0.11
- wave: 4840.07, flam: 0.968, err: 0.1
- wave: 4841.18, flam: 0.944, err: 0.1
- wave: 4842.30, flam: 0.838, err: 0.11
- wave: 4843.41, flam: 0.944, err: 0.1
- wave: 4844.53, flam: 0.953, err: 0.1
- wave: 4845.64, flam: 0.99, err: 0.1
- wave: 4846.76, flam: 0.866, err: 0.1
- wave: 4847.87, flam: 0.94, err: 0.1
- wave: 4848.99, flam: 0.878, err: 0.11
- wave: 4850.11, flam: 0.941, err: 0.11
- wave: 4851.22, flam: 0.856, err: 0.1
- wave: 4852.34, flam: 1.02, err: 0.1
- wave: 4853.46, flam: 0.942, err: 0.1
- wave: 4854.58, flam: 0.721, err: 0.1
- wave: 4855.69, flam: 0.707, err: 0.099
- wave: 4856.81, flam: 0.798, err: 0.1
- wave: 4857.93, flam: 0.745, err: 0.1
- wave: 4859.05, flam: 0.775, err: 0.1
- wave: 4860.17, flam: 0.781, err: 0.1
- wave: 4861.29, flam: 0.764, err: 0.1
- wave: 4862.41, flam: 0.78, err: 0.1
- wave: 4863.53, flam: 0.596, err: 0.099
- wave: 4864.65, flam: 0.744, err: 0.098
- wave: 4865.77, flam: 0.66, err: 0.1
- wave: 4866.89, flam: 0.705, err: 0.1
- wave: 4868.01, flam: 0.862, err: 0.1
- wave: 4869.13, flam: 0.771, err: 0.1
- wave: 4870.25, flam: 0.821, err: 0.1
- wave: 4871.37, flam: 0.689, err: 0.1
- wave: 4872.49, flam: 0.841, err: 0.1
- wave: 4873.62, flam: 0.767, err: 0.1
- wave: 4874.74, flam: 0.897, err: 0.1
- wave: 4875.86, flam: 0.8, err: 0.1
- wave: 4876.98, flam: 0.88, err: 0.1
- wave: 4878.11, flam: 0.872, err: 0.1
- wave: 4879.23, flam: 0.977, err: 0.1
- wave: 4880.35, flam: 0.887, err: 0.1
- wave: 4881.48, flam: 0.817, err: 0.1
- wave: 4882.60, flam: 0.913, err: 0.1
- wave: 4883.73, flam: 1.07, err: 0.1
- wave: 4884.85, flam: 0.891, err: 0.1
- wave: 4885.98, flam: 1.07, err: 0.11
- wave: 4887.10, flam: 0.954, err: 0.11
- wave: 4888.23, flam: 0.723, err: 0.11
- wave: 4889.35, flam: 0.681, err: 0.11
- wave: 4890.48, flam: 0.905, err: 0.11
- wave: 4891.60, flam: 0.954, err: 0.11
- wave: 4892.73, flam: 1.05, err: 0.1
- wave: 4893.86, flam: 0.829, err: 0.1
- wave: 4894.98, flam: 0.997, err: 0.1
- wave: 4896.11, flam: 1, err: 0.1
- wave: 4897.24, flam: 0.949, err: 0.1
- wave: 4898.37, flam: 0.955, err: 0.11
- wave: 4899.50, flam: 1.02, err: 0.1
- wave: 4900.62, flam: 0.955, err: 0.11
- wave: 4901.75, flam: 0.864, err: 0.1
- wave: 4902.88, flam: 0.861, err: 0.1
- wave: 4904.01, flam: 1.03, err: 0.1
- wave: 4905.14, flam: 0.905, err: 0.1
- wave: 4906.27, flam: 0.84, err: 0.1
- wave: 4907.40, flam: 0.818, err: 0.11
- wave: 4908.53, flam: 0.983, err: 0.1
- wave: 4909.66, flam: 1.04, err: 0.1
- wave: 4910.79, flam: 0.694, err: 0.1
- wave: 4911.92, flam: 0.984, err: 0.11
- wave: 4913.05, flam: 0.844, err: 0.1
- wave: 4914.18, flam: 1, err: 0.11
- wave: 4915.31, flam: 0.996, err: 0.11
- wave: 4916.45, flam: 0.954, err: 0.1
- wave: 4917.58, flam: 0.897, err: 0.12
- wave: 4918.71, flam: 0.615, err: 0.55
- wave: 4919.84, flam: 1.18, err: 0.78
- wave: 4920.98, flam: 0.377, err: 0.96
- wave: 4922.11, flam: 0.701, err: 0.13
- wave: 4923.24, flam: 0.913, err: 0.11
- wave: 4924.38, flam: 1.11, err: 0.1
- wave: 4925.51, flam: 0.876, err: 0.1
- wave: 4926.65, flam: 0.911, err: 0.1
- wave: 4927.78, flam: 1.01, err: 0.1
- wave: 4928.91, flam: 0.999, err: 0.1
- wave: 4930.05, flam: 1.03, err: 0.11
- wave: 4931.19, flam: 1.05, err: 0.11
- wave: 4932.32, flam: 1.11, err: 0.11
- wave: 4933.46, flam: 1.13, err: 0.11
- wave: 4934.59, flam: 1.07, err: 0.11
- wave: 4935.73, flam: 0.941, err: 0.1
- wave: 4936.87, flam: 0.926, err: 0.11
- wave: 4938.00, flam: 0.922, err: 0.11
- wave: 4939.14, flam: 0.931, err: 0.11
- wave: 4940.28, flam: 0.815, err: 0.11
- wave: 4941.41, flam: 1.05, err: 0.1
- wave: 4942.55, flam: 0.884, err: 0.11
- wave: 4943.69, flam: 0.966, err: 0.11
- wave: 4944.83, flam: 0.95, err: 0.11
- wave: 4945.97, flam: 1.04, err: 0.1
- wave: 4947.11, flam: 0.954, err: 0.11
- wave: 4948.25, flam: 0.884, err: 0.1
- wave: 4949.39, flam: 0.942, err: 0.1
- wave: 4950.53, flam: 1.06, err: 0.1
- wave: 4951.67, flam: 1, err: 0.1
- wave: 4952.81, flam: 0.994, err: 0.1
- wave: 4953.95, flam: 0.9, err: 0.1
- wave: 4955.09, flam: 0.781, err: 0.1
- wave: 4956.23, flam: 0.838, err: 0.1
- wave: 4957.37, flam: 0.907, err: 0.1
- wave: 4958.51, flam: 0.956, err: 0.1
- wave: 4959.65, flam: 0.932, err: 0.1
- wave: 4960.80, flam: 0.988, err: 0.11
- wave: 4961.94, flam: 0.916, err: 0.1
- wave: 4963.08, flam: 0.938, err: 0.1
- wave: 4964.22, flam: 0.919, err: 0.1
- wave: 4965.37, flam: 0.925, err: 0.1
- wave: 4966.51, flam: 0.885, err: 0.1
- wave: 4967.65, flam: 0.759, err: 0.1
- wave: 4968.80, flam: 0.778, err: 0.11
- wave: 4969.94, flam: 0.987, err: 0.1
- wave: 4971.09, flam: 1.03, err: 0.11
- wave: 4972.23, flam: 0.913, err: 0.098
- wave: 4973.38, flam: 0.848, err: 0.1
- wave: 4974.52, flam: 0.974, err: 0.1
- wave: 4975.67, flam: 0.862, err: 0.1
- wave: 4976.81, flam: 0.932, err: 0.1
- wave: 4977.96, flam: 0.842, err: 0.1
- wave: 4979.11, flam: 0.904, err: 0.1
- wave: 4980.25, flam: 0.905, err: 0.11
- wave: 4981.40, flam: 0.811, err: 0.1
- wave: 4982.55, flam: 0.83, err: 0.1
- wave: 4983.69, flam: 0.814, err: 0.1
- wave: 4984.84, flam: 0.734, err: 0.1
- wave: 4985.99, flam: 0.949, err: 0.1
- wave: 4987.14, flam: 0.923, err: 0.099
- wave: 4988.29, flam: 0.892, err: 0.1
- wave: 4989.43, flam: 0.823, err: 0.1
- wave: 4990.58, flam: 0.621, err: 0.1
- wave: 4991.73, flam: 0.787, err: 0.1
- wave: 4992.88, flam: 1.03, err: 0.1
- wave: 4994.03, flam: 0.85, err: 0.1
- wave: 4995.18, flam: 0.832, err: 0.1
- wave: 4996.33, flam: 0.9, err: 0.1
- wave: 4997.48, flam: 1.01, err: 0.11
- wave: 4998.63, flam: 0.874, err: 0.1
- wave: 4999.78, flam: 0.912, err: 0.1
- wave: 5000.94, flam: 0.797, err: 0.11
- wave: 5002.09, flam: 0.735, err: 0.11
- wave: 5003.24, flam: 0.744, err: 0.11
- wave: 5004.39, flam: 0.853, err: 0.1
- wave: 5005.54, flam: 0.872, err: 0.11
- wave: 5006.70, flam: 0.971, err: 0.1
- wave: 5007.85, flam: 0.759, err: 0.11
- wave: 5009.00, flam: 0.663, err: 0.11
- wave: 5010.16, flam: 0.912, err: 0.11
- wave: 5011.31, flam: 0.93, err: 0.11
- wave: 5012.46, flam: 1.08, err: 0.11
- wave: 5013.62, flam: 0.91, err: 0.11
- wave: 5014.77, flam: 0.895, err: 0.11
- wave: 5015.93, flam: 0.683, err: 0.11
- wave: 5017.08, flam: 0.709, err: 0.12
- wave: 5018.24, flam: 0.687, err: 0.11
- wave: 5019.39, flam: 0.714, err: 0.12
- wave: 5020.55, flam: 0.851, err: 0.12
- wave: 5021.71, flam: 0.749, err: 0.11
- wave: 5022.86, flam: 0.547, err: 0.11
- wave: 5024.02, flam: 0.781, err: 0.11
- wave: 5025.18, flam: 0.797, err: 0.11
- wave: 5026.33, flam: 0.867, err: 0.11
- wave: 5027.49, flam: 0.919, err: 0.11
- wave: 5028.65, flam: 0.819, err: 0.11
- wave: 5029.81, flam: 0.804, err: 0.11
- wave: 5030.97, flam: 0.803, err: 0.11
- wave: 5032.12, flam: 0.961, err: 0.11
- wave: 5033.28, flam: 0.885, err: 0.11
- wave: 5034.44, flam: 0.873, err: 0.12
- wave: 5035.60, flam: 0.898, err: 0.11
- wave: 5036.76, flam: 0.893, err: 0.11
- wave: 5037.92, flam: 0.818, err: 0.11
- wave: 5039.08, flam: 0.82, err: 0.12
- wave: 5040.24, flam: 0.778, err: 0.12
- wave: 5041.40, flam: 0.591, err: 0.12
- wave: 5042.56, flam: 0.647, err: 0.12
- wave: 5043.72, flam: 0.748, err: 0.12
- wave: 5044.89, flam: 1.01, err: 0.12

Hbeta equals 3.7 A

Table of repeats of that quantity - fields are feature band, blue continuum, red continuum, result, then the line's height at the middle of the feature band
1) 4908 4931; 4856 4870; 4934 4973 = -1.2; 0.863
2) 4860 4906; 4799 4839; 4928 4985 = 2.7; 0.92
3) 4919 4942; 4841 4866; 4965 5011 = -2.7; 0.85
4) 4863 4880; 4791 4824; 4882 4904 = 2.4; 0.923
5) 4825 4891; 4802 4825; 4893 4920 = 2.4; 0.901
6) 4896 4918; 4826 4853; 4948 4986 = -0.3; 0.915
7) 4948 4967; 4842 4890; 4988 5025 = -2.3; 0.829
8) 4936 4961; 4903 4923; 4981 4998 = -2.1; 0.865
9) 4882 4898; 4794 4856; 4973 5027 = -0.8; 0.885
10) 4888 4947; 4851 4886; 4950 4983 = -4.4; 0.864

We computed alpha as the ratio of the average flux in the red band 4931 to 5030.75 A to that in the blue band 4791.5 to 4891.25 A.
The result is 1.0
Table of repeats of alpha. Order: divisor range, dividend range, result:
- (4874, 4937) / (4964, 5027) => 0.92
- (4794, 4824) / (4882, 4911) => 1.02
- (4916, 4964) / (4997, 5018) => 0.90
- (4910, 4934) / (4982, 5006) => 0.92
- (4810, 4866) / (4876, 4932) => 1.04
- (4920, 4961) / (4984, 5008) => 0.90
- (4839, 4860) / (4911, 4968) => 1.06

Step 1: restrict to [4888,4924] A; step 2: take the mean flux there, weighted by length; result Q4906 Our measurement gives 0.894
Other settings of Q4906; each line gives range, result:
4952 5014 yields 0.879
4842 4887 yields 0.845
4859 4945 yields 0.894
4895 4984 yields 0.924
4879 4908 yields 0.919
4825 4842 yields 0.942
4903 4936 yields 0.93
